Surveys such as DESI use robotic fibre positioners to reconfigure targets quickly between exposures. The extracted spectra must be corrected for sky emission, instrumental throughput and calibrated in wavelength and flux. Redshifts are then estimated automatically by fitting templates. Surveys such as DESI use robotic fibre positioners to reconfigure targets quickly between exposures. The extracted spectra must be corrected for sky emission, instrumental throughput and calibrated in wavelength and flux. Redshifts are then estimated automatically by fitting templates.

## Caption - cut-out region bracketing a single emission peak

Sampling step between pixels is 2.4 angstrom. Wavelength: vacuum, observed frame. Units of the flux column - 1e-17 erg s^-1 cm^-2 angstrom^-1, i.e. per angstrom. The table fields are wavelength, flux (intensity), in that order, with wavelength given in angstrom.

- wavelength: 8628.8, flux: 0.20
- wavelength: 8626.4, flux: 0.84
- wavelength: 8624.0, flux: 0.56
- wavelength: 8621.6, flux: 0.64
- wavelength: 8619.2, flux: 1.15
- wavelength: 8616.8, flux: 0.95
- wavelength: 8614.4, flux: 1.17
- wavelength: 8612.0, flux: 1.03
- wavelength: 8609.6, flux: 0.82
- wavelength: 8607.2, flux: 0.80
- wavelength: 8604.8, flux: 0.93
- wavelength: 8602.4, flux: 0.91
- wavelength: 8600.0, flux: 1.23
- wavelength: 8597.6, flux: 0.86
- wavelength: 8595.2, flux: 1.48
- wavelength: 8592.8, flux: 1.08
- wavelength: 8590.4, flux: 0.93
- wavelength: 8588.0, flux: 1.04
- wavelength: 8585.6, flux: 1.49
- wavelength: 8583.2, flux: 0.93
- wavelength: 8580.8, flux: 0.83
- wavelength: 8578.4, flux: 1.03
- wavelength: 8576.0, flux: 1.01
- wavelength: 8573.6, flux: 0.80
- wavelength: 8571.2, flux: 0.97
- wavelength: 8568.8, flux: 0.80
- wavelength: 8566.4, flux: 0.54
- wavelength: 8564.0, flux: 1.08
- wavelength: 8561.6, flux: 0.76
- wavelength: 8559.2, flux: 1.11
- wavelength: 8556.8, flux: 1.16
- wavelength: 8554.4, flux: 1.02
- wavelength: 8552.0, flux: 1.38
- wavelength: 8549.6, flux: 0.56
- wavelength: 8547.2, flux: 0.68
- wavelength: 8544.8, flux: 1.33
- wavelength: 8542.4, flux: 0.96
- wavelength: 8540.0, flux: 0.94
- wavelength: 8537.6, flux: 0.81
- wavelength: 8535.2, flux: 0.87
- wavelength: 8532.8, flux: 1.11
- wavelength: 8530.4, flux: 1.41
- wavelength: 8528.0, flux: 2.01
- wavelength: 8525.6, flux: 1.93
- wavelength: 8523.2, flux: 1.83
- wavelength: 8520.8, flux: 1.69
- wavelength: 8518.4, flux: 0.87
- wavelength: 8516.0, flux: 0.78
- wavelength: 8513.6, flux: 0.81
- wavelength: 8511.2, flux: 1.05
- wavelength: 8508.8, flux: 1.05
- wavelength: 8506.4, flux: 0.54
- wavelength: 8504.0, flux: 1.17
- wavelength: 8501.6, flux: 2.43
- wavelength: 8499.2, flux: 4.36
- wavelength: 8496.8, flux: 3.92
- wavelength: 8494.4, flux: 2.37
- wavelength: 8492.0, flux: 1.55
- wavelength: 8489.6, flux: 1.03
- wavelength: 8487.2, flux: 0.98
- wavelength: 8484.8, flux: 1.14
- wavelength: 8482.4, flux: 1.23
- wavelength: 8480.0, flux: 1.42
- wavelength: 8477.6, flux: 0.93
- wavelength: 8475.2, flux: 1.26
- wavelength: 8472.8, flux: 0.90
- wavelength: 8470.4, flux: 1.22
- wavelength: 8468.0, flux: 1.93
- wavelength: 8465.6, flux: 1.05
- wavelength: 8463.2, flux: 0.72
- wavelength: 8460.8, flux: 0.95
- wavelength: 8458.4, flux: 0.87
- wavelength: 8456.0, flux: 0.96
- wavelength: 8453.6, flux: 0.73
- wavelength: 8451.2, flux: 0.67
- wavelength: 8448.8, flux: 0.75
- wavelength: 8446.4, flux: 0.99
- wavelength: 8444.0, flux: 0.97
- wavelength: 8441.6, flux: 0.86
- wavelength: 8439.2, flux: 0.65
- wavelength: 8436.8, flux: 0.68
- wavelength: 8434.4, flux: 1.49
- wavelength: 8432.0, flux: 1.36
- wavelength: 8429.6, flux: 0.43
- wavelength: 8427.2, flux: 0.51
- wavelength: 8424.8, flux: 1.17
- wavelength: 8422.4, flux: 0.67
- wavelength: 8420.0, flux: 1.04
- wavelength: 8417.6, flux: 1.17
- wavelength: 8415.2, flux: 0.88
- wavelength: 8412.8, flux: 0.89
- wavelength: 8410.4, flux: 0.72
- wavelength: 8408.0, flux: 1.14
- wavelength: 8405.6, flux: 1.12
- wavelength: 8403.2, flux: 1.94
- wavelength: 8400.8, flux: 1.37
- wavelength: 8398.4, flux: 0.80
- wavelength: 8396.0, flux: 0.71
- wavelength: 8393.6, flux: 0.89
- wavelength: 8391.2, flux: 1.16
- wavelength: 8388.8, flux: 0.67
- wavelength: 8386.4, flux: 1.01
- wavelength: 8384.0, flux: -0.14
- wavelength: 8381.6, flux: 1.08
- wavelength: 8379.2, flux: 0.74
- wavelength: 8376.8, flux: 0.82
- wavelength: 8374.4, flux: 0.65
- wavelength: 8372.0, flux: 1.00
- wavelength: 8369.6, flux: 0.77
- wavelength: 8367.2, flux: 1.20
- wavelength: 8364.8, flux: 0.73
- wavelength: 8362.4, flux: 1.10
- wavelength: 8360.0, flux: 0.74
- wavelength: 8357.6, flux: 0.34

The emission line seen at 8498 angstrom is H-alpha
